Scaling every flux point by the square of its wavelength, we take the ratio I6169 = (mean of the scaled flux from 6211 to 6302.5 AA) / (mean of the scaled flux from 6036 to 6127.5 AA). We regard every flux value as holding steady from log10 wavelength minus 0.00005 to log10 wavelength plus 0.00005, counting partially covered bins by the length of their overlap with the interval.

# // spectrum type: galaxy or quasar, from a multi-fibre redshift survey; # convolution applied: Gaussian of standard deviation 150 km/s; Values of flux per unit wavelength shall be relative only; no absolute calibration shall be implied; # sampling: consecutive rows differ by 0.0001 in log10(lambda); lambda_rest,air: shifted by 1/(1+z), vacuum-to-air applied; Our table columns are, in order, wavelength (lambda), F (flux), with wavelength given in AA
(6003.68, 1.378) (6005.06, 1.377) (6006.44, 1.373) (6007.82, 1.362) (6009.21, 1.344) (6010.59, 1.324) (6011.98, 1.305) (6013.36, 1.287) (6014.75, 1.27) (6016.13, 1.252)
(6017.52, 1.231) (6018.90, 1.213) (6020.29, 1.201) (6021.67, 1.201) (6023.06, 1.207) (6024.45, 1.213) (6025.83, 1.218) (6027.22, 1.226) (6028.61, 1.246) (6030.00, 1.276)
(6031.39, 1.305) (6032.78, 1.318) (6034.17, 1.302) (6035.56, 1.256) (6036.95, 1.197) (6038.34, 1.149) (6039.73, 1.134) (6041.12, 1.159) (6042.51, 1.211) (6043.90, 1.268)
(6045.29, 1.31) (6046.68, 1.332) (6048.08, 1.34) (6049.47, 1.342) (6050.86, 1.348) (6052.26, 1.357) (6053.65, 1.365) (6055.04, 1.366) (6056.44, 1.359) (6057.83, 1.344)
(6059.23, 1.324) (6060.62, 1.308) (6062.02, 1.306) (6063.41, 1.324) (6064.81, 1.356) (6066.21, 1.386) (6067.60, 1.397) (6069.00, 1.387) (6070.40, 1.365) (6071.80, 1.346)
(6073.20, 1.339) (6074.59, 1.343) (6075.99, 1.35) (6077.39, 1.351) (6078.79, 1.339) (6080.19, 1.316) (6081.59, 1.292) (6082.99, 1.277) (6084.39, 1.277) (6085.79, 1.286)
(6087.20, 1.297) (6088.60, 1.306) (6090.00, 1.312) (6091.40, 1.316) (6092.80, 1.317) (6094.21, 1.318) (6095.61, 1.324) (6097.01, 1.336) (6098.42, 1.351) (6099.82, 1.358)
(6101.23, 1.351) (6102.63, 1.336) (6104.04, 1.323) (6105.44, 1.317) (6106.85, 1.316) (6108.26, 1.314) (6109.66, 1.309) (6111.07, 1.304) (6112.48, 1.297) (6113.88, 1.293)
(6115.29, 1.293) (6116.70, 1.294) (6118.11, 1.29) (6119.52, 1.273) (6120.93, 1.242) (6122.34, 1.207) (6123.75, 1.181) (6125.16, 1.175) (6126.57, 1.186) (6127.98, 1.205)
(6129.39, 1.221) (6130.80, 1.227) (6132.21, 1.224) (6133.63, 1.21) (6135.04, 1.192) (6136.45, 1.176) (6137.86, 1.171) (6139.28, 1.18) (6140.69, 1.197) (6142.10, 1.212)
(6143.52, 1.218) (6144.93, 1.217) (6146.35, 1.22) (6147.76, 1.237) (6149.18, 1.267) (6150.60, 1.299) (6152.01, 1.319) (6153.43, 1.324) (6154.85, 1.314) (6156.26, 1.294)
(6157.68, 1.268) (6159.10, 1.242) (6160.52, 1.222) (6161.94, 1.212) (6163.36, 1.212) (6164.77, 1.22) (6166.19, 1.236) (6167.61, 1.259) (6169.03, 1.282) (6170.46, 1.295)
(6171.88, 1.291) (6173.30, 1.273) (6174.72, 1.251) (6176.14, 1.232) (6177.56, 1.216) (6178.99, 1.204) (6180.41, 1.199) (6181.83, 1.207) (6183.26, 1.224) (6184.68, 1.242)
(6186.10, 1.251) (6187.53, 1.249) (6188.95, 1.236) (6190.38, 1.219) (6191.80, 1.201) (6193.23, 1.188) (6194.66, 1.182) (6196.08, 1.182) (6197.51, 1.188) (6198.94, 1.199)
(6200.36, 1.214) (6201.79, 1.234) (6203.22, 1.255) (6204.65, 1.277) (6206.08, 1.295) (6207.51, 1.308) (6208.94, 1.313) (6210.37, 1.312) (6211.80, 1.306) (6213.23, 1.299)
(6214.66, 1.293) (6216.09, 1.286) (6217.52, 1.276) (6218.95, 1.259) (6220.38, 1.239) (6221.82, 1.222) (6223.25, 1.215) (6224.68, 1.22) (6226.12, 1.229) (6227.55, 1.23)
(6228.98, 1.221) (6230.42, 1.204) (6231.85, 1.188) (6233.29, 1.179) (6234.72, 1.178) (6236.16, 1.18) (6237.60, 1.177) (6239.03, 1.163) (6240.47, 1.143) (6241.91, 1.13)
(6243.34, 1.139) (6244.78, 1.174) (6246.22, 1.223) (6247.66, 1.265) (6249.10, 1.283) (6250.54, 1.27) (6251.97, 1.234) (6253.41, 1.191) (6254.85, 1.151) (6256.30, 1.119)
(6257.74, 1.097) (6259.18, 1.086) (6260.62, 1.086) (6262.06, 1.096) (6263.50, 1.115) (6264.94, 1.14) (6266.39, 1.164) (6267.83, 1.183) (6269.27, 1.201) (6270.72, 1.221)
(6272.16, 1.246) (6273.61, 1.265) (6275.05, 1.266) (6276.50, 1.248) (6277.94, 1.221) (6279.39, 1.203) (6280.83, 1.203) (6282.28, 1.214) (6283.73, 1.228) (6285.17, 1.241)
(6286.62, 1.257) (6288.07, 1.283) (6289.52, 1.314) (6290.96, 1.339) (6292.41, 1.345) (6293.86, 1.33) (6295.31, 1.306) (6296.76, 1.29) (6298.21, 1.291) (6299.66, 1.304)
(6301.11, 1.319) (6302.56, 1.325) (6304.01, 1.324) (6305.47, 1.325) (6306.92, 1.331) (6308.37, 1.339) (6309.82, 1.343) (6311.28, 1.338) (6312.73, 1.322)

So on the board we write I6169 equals 0.99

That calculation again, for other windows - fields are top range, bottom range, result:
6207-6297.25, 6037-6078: 0.99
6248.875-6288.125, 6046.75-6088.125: 0.95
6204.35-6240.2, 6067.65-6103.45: 0.98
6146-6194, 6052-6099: 0.96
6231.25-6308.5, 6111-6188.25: 1.03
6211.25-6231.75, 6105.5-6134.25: 1.03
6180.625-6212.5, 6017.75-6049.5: 1.05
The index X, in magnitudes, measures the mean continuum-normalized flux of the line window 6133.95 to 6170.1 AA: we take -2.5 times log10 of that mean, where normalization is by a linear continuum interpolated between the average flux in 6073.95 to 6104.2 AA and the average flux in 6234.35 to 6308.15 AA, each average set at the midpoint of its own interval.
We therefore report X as 0.041 mag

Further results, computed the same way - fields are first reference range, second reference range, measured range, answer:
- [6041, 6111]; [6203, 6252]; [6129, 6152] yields 0.06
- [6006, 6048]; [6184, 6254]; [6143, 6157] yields -0.03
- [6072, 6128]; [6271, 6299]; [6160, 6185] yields 0.04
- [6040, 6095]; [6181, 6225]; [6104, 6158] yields 0.03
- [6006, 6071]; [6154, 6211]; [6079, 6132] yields -0.02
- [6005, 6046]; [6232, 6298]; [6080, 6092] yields -0.04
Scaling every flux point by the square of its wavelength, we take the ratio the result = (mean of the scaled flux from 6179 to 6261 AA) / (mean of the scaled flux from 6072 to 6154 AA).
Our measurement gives 1.0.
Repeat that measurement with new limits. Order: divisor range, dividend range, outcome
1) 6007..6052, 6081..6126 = 1.05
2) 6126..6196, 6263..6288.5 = 1.02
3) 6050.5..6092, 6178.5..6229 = 0.97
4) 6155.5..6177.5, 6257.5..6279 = 0.97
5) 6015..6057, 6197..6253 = 1.04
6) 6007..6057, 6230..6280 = 1.00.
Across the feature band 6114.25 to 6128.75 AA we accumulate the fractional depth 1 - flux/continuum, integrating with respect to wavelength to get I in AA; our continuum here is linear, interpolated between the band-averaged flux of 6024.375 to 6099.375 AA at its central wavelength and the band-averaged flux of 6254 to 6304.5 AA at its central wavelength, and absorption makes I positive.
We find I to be 0.6 AA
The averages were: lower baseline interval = 1.31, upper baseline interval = 1.23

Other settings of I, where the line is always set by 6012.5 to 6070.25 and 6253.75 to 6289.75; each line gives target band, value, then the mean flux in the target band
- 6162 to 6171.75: -0.1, 1.25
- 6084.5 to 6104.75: -1.0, 1.32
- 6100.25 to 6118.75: -0.8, 1.31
